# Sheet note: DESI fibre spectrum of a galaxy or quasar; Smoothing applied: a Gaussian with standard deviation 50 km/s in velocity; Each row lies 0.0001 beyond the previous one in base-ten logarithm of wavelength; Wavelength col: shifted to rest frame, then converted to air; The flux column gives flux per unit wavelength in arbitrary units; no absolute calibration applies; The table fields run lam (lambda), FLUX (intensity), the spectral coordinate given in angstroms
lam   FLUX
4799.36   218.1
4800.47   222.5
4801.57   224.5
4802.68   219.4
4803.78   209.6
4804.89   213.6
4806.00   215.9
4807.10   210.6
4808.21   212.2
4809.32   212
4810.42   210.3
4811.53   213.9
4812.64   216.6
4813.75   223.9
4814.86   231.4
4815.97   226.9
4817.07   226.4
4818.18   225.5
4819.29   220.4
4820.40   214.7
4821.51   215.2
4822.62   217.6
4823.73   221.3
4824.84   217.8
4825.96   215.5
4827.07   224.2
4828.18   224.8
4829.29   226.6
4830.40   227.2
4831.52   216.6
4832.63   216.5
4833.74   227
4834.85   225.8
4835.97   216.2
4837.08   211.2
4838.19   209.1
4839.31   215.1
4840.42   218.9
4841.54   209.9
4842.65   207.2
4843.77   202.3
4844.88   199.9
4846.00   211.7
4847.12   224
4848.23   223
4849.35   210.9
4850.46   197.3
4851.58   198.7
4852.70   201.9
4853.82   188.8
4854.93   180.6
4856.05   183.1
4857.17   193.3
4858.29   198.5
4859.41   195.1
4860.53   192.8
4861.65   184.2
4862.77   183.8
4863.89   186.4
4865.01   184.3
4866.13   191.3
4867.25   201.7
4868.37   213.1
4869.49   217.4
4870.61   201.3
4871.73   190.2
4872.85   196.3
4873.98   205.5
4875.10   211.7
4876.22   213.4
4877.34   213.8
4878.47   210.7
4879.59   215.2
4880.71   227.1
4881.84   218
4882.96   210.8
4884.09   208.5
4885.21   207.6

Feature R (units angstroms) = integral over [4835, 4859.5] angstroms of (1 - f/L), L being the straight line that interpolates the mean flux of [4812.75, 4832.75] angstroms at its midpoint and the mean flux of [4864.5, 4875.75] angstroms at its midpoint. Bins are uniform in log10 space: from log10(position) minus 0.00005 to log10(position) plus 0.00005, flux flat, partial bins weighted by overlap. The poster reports 0.75 angstroms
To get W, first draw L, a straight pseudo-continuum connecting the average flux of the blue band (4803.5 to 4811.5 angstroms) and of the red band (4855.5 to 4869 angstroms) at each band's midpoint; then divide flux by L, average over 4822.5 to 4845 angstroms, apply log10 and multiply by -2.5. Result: -0.07 mag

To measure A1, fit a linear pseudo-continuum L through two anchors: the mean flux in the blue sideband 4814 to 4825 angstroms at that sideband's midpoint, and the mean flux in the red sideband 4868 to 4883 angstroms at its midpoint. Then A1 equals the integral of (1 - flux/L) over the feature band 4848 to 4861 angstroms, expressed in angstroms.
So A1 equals 1.1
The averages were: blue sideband 222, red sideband 210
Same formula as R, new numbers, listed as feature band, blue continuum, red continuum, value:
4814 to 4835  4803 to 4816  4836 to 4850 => -0.8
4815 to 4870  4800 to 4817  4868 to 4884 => 1.3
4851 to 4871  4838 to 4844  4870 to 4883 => 1.5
